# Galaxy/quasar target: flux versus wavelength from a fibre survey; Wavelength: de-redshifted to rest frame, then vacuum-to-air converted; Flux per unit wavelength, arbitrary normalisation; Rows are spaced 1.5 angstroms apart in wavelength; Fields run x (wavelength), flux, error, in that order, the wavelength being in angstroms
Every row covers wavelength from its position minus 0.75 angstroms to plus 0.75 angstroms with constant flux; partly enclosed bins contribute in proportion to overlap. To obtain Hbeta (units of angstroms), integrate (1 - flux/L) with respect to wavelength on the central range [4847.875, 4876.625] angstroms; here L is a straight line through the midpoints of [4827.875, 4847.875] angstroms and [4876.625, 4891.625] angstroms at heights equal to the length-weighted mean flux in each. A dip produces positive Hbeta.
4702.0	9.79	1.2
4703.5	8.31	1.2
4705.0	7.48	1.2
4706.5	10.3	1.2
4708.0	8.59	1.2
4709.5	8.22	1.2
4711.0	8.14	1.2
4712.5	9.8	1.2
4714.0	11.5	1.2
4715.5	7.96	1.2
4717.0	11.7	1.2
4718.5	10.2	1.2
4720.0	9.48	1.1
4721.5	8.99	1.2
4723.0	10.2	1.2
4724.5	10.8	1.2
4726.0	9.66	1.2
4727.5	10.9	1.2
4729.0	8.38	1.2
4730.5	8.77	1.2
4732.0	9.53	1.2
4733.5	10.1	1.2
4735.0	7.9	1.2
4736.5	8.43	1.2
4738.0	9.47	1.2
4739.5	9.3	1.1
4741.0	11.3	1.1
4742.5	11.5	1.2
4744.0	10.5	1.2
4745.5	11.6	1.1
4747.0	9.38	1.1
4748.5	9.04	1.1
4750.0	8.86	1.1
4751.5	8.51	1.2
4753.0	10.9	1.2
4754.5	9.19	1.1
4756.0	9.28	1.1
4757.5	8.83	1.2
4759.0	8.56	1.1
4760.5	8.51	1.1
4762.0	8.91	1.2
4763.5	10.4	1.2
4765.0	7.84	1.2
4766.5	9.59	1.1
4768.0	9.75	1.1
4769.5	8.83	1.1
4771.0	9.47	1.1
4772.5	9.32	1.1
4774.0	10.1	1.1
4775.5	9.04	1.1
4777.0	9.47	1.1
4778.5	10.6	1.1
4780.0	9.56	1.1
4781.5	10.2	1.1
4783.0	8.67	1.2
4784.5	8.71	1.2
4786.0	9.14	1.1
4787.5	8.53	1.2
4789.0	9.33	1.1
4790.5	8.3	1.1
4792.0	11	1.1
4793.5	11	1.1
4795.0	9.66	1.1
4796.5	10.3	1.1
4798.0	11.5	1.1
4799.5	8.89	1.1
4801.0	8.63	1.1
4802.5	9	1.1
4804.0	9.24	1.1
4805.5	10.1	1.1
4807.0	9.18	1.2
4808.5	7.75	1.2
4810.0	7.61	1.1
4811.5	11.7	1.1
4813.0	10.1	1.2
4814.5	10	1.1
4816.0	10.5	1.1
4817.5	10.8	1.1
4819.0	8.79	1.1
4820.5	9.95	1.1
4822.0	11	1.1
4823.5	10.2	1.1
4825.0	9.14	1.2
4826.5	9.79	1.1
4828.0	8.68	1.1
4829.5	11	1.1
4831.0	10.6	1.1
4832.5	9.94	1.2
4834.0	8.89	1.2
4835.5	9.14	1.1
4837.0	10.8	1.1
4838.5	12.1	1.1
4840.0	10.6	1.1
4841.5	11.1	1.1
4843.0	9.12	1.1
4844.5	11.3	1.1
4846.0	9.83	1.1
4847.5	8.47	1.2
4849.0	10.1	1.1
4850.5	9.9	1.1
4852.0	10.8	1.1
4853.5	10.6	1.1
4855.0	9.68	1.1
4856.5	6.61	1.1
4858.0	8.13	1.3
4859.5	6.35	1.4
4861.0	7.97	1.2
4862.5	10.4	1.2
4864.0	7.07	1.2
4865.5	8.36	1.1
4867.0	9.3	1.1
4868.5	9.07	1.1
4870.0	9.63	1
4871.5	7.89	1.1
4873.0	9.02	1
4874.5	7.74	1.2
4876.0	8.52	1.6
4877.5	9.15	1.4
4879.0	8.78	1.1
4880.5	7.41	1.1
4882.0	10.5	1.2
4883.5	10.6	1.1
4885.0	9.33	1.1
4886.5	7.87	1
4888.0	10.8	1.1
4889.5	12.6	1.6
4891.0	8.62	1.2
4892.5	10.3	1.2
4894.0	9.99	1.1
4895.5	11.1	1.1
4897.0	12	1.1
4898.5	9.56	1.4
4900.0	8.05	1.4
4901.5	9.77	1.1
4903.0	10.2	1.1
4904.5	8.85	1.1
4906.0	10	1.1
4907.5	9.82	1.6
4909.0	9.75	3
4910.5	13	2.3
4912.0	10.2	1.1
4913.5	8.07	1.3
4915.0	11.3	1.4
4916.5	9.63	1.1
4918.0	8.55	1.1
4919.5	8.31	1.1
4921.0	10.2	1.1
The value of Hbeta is 3.12 angstroms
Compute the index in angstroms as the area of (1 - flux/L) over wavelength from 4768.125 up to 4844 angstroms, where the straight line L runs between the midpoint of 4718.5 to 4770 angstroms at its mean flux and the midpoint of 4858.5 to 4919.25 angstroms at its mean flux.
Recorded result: -2.2 angstroms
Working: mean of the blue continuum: 9.52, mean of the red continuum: 9.41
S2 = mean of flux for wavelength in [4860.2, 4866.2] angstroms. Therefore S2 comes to 8.43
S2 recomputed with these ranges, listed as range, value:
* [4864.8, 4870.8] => 9.09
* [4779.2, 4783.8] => 9.48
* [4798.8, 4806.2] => 9.17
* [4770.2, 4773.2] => 9.39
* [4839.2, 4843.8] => 10.3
